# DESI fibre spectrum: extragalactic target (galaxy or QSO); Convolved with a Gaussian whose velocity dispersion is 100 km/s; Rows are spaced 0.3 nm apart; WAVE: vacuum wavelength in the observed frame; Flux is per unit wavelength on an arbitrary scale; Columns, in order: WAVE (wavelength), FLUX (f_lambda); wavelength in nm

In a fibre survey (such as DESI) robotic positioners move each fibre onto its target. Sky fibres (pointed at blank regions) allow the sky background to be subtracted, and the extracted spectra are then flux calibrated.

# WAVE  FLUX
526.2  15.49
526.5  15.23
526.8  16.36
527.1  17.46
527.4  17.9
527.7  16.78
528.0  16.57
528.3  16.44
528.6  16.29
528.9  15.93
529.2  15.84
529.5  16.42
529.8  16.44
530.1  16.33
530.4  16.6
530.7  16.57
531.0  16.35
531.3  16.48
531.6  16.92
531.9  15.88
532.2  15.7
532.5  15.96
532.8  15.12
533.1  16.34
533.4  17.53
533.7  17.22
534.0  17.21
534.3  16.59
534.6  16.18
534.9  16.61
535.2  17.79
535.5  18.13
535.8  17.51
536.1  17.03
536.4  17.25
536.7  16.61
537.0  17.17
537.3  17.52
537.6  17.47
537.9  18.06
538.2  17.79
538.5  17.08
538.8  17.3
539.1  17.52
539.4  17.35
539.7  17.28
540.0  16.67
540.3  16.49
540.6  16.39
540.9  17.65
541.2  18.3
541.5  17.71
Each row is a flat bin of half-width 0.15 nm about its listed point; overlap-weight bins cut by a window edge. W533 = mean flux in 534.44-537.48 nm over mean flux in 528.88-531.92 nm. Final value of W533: 1.05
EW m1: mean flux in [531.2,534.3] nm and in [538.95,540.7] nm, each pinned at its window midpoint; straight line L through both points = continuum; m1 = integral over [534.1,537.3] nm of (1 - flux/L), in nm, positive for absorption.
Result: -0.086 nm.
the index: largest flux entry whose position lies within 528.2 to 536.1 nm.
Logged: 18.13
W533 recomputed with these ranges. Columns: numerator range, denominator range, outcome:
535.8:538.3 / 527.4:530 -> 1.06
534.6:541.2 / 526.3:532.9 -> 1.06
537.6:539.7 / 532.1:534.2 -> 1.06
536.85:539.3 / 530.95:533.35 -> 1.08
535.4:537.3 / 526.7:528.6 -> 1.02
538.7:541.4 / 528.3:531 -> 1.06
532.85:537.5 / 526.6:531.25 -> 1.03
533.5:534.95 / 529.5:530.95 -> 1.02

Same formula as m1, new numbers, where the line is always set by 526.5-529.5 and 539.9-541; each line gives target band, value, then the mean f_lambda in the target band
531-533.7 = 0.05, 16.3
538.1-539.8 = -0.06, 17.4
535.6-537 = -0.04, 17.1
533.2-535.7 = -0.07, 17.1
